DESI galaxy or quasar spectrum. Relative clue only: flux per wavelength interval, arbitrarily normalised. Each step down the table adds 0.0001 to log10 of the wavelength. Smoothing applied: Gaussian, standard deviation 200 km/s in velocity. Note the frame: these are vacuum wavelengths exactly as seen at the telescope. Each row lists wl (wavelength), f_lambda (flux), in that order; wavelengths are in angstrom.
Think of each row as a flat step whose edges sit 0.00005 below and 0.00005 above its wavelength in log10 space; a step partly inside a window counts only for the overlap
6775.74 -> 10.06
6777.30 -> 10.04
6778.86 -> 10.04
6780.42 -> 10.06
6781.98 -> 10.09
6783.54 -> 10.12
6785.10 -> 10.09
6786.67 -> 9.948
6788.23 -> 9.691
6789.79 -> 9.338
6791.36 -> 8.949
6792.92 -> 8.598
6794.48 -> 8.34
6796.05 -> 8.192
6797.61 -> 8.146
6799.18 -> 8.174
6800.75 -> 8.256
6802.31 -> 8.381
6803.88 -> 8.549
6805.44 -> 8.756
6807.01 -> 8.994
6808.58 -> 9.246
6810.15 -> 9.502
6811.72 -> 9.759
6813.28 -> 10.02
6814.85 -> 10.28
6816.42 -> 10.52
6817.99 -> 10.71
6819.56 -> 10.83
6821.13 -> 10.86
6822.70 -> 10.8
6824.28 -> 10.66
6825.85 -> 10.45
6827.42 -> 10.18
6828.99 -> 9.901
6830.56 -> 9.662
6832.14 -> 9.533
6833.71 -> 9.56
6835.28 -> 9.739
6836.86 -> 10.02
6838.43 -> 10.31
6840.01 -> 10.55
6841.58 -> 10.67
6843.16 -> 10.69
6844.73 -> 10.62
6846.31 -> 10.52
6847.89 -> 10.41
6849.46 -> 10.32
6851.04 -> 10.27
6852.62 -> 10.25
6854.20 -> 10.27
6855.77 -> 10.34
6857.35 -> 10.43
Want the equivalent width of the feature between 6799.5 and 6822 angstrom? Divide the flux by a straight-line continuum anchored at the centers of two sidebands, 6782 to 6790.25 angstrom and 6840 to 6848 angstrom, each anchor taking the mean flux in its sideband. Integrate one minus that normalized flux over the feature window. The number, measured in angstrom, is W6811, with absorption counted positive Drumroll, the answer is 1.3 angstrom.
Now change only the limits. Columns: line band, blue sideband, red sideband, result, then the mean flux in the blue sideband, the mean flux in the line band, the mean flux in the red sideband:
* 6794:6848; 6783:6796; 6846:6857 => 0.4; 9.3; 9.77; 10.3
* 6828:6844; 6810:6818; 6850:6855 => 0.2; 10.1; 10.1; 10.3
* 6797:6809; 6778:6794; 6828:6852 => 1.6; 9.67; 8.54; 10.2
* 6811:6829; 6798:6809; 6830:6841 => -2.3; 8.58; 10.4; 9.93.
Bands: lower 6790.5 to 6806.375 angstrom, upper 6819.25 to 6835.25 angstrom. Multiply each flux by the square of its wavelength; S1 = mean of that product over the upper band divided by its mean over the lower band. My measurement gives 1.22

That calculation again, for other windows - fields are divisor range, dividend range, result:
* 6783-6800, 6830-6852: 1.15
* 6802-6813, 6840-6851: 1.17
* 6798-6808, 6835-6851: 1.24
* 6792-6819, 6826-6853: 1.13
